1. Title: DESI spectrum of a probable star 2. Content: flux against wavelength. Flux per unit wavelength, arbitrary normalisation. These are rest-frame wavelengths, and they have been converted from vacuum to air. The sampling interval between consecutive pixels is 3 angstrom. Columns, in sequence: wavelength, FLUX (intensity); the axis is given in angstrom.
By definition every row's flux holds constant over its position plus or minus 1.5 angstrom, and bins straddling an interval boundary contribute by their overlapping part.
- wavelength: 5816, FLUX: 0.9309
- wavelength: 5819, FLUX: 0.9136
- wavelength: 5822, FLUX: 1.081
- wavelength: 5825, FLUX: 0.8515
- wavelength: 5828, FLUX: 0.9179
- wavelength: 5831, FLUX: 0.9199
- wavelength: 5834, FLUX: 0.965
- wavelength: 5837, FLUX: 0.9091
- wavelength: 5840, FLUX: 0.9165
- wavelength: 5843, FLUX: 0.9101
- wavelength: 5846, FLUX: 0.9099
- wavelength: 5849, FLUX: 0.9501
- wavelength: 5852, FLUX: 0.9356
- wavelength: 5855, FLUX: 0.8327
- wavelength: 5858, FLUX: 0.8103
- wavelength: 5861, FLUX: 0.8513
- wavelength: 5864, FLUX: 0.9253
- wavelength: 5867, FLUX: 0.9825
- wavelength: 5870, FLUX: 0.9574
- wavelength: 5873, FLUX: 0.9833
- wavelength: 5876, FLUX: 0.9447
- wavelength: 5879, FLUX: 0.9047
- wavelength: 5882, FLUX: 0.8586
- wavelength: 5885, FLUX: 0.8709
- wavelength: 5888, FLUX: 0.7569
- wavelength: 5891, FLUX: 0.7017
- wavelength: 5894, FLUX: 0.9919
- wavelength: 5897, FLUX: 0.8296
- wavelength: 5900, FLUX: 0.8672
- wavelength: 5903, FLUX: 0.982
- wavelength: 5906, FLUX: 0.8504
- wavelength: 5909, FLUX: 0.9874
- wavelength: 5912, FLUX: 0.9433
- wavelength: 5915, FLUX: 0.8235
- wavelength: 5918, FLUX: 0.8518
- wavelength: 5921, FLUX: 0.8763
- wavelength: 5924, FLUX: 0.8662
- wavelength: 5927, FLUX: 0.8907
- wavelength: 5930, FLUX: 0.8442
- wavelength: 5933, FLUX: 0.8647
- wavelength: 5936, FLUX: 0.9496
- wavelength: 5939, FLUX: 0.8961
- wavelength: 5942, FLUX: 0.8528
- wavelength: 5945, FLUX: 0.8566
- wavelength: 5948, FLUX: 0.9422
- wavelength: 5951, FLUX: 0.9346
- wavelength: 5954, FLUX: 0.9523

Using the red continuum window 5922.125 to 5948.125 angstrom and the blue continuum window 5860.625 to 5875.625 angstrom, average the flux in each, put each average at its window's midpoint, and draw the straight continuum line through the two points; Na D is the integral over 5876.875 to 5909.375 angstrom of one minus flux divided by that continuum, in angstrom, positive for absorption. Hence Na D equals 1.83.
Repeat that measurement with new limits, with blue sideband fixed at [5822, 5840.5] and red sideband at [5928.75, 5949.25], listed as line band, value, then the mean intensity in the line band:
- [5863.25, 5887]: -0.4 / 0.925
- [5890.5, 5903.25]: 0.3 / 0.877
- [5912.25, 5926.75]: 0.5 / 0.865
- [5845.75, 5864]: 0.7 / 0.883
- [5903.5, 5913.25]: -0.4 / 0.932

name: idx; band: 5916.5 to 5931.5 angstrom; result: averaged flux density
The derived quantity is 0.866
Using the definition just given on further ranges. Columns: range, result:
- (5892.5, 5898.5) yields 0.911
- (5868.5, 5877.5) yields 0.962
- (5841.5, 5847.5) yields 0.91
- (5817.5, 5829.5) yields 0.941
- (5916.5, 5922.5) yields 0.864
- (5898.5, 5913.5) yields 0.926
